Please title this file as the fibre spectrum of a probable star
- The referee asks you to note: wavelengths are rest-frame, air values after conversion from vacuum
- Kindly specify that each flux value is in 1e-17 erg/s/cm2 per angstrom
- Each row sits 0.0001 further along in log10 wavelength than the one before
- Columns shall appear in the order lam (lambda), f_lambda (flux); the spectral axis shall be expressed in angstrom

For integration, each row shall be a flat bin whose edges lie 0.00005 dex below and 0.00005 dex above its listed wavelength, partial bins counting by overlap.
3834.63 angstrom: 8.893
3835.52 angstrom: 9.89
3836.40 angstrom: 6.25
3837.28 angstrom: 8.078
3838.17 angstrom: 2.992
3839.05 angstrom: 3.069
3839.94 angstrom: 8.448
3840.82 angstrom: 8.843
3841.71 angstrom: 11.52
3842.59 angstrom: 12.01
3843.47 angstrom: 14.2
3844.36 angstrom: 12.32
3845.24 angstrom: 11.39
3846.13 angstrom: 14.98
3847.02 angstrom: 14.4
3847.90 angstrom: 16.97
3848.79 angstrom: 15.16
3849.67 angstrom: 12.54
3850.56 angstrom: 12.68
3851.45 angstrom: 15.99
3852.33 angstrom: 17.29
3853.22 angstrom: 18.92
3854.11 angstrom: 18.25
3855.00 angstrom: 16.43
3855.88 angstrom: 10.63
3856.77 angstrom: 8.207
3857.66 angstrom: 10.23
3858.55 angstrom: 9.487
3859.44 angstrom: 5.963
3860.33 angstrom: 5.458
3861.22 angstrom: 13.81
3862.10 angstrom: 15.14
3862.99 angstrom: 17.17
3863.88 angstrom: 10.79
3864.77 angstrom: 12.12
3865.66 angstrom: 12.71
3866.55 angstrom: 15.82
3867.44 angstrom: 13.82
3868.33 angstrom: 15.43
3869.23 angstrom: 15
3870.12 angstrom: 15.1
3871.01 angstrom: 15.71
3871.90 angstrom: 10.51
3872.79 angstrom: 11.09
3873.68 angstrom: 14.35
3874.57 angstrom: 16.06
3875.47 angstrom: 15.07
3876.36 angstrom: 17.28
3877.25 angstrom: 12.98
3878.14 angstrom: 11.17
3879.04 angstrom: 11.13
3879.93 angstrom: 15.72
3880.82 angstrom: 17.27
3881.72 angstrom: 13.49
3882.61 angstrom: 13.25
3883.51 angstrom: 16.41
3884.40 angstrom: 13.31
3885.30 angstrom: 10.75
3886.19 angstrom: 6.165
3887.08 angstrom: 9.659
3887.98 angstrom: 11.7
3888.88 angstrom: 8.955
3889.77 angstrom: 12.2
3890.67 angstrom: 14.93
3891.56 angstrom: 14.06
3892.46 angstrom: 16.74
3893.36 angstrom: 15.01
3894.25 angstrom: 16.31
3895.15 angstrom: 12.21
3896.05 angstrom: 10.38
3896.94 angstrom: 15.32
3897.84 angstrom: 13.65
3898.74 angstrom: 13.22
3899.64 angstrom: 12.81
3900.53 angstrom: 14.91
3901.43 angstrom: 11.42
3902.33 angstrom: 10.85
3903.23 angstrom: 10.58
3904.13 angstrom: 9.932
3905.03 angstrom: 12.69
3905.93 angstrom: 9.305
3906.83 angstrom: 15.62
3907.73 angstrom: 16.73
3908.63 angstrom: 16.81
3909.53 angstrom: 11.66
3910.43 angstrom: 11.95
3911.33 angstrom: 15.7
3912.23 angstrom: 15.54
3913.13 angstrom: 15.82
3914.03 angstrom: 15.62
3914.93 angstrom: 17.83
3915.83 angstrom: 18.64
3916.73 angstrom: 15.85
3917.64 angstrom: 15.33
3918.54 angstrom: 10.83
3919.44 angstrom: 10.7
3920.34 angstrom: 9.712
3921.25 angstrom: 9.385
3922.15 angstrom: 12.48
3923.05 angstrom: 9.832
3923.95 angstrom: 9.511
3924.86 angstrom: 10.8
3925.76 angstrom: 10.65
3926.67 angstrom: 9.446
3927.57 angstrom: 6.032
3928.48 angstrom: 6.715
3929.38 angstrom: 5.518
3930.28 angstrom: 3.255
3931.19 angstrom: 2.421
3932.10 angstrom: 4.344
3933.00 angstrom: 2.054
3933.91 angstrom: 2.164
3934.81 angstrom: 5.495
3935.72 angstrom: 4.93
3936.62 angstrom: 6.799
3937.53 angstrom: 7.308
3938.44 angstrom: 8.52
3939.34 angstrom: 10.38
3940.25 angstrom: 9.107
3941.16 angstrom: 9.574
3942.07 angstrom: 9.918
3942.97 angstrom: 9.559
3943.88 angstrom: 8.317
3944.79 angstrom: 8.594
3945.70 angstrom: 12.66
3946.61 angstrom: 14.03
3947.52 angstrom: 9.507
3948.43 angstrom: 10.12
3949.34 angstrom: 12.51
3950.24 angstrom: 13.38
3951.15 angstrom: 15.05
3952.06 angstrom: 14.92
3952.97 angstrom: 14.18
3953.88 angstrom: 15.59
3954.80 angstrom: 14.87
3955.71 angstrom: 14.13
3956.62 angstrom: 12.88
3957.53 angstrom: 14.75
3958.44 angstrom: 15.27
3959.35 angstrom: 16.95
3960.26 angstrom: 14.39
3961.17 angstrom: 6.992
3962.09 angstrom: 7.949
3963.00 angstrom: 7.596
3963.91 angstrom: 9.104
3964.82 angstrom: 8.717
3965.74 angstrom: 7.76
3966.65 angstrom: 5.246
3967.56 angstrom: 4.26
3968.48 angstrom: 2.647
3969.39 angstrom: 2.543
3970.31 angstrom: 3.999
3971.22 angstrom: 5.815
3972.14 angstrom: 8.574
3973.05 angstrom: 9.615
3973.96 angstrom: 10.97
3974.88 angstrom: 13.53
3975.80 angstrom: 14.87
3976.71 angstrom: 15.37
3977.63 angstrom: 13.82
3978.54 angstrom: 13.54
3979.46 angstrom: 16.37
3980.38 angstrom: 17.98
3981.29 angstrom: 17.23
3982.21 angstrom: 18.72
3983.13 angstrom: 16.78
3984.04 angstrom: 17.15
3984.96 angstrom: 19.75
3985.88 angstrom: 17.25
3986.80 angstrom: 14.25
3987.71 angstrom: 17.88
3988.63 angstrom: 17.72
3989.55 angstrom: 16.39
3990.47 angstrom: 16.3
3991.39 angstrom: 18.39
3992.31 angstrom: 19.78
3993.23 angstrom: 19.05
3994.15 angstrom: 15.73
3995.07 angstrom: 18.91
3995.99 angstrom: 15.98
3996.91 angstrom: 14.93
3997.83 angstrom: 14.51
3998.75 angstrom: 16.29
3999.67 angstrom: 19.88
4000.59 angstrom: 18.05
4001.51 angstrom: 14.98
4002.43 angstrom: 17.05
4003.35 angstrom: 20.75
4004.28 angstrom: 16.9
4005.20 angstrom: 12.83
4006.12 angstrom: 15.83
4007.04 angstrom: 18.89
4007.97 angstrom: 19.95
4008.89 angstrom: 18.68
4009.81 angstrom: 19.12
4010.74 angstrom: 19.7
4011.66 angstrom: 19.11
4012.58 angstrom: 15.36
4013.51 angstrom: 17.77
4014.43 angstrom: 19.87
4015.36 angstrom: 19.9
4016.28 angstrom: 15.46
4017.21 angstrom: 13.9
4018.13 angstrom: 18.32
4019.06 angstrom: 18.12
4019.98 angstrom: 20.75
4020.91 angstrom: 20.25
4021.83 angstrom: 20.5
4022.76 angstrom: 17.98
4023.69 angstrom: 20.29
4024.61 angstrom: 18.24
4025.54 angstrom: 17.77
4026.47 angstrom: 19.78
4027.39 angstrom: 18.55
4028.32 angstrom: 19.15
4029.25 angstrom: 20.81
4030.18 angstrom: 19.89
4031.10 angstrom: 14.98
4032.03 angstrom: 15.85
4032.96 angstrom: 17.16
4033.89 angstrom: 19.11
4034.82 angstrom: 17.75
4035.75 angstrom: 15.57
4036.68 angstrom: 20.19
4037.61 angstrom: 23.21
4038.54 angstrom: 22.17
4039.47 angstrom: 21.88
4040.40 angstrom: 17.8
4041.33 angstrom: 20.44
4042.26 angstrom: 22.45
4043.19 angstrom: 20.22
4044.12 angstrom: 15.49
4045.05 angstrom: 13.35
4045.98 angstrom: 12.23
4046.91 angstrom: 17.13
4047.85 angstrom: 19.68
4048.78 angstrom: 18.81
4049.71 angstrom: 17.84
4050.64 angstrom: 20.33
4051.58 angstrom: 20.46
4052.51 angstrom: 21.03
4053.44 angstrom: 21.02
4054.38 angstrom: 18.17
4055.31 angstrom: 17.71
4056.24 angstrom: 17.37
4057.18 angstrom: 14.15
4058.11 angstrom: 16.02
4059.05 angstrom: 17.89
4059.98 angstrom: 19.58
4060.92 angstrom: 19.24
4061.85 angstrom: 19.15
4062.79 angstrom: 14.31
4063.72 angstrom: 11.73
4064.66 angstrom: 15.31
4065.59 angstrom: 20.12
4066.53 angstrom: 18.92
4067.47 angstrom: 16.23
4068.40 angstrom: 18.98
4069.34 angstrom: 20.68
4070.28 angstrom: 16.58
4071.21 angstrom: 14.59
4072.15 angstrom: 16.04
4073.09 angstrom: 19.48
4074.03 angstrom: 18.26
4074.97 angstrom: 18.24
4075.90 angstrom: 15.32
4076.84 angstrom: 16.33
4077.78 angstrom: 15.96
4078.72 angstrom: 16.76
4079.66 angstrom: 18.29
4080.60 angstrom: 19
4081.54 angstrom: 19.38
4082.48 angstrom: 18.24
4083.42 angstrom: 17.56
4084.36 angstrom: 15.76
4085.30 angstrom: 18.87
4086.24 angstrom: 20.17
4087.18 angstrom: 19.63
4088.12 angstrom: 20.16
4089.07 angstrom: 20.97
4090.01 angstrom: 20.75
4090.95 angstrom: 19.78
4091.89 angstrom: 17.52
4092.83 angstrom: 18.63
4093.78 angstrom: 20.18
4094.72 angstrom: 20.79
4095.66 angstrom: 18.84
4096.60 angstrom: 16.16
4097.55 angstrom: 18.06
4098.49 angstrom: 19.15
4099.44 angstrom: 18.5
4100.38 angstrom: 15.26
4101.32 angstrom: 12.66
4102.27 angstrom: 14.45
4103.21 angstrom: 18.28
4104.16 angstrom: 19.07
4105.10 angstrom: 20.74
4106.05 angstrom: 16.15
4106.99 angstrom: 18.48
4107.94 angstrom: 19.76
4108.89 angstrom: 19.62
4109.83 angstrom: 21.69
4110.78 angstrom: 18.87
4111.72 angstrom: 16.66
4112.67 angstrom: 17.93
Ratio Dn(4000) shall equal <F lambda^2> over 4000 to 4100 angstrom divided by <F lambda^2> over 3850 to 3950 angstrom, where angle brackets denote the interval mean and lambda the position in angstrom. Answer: 1.7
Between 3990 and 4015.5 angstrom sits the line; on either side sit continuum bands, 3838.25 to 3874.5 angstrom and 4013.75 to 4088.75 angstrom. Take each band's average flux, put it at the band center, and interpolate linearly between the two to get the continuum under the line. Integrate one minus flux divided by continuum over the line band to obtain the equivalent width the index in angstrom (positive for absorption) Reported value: -1.2 angstrom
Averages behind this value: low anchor 12.8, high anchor 18.2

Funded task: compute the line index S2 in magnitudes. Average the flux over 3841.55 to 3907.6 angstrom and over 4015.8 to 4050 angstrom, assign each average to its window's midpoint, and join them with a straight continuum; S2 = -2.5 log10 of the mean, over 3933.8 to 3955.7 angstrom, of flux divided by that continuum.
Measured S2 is 0.43 mag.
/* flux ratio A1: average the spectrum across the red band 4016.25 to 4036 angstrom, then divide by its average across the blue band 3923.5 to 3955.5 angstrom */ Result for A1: 2.0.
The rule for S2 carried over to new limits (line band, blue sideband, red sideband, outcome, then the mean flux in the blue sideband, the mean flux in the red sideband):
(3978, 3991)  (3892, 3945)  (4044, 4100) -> -0.212 mag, 10.9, 18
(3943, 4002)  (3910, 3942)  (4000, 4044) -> 0.058 mag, 9.72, 18.6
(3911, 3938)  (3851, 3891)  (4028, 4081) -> 0.440 mag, 13.2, 18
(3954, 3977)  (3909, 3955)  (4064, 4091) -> 0.214 mag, 10.5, 18.1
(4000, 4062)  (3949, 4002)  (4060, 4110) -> -0.160 mag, 13.7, 18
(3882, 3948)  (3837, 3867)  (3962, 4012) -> 0.190 mag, 12.2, 14.5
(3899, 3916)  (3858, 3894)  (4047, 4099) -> 0.006 mag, 13.1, 18.2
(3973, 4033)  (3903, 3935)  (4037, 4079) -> -0.148 mag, 10.8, 18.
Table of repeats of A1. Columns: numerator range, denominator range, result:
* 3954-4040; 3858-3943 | 1.34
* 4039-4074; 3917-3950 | 2.07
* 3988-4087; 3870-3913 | 1.35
